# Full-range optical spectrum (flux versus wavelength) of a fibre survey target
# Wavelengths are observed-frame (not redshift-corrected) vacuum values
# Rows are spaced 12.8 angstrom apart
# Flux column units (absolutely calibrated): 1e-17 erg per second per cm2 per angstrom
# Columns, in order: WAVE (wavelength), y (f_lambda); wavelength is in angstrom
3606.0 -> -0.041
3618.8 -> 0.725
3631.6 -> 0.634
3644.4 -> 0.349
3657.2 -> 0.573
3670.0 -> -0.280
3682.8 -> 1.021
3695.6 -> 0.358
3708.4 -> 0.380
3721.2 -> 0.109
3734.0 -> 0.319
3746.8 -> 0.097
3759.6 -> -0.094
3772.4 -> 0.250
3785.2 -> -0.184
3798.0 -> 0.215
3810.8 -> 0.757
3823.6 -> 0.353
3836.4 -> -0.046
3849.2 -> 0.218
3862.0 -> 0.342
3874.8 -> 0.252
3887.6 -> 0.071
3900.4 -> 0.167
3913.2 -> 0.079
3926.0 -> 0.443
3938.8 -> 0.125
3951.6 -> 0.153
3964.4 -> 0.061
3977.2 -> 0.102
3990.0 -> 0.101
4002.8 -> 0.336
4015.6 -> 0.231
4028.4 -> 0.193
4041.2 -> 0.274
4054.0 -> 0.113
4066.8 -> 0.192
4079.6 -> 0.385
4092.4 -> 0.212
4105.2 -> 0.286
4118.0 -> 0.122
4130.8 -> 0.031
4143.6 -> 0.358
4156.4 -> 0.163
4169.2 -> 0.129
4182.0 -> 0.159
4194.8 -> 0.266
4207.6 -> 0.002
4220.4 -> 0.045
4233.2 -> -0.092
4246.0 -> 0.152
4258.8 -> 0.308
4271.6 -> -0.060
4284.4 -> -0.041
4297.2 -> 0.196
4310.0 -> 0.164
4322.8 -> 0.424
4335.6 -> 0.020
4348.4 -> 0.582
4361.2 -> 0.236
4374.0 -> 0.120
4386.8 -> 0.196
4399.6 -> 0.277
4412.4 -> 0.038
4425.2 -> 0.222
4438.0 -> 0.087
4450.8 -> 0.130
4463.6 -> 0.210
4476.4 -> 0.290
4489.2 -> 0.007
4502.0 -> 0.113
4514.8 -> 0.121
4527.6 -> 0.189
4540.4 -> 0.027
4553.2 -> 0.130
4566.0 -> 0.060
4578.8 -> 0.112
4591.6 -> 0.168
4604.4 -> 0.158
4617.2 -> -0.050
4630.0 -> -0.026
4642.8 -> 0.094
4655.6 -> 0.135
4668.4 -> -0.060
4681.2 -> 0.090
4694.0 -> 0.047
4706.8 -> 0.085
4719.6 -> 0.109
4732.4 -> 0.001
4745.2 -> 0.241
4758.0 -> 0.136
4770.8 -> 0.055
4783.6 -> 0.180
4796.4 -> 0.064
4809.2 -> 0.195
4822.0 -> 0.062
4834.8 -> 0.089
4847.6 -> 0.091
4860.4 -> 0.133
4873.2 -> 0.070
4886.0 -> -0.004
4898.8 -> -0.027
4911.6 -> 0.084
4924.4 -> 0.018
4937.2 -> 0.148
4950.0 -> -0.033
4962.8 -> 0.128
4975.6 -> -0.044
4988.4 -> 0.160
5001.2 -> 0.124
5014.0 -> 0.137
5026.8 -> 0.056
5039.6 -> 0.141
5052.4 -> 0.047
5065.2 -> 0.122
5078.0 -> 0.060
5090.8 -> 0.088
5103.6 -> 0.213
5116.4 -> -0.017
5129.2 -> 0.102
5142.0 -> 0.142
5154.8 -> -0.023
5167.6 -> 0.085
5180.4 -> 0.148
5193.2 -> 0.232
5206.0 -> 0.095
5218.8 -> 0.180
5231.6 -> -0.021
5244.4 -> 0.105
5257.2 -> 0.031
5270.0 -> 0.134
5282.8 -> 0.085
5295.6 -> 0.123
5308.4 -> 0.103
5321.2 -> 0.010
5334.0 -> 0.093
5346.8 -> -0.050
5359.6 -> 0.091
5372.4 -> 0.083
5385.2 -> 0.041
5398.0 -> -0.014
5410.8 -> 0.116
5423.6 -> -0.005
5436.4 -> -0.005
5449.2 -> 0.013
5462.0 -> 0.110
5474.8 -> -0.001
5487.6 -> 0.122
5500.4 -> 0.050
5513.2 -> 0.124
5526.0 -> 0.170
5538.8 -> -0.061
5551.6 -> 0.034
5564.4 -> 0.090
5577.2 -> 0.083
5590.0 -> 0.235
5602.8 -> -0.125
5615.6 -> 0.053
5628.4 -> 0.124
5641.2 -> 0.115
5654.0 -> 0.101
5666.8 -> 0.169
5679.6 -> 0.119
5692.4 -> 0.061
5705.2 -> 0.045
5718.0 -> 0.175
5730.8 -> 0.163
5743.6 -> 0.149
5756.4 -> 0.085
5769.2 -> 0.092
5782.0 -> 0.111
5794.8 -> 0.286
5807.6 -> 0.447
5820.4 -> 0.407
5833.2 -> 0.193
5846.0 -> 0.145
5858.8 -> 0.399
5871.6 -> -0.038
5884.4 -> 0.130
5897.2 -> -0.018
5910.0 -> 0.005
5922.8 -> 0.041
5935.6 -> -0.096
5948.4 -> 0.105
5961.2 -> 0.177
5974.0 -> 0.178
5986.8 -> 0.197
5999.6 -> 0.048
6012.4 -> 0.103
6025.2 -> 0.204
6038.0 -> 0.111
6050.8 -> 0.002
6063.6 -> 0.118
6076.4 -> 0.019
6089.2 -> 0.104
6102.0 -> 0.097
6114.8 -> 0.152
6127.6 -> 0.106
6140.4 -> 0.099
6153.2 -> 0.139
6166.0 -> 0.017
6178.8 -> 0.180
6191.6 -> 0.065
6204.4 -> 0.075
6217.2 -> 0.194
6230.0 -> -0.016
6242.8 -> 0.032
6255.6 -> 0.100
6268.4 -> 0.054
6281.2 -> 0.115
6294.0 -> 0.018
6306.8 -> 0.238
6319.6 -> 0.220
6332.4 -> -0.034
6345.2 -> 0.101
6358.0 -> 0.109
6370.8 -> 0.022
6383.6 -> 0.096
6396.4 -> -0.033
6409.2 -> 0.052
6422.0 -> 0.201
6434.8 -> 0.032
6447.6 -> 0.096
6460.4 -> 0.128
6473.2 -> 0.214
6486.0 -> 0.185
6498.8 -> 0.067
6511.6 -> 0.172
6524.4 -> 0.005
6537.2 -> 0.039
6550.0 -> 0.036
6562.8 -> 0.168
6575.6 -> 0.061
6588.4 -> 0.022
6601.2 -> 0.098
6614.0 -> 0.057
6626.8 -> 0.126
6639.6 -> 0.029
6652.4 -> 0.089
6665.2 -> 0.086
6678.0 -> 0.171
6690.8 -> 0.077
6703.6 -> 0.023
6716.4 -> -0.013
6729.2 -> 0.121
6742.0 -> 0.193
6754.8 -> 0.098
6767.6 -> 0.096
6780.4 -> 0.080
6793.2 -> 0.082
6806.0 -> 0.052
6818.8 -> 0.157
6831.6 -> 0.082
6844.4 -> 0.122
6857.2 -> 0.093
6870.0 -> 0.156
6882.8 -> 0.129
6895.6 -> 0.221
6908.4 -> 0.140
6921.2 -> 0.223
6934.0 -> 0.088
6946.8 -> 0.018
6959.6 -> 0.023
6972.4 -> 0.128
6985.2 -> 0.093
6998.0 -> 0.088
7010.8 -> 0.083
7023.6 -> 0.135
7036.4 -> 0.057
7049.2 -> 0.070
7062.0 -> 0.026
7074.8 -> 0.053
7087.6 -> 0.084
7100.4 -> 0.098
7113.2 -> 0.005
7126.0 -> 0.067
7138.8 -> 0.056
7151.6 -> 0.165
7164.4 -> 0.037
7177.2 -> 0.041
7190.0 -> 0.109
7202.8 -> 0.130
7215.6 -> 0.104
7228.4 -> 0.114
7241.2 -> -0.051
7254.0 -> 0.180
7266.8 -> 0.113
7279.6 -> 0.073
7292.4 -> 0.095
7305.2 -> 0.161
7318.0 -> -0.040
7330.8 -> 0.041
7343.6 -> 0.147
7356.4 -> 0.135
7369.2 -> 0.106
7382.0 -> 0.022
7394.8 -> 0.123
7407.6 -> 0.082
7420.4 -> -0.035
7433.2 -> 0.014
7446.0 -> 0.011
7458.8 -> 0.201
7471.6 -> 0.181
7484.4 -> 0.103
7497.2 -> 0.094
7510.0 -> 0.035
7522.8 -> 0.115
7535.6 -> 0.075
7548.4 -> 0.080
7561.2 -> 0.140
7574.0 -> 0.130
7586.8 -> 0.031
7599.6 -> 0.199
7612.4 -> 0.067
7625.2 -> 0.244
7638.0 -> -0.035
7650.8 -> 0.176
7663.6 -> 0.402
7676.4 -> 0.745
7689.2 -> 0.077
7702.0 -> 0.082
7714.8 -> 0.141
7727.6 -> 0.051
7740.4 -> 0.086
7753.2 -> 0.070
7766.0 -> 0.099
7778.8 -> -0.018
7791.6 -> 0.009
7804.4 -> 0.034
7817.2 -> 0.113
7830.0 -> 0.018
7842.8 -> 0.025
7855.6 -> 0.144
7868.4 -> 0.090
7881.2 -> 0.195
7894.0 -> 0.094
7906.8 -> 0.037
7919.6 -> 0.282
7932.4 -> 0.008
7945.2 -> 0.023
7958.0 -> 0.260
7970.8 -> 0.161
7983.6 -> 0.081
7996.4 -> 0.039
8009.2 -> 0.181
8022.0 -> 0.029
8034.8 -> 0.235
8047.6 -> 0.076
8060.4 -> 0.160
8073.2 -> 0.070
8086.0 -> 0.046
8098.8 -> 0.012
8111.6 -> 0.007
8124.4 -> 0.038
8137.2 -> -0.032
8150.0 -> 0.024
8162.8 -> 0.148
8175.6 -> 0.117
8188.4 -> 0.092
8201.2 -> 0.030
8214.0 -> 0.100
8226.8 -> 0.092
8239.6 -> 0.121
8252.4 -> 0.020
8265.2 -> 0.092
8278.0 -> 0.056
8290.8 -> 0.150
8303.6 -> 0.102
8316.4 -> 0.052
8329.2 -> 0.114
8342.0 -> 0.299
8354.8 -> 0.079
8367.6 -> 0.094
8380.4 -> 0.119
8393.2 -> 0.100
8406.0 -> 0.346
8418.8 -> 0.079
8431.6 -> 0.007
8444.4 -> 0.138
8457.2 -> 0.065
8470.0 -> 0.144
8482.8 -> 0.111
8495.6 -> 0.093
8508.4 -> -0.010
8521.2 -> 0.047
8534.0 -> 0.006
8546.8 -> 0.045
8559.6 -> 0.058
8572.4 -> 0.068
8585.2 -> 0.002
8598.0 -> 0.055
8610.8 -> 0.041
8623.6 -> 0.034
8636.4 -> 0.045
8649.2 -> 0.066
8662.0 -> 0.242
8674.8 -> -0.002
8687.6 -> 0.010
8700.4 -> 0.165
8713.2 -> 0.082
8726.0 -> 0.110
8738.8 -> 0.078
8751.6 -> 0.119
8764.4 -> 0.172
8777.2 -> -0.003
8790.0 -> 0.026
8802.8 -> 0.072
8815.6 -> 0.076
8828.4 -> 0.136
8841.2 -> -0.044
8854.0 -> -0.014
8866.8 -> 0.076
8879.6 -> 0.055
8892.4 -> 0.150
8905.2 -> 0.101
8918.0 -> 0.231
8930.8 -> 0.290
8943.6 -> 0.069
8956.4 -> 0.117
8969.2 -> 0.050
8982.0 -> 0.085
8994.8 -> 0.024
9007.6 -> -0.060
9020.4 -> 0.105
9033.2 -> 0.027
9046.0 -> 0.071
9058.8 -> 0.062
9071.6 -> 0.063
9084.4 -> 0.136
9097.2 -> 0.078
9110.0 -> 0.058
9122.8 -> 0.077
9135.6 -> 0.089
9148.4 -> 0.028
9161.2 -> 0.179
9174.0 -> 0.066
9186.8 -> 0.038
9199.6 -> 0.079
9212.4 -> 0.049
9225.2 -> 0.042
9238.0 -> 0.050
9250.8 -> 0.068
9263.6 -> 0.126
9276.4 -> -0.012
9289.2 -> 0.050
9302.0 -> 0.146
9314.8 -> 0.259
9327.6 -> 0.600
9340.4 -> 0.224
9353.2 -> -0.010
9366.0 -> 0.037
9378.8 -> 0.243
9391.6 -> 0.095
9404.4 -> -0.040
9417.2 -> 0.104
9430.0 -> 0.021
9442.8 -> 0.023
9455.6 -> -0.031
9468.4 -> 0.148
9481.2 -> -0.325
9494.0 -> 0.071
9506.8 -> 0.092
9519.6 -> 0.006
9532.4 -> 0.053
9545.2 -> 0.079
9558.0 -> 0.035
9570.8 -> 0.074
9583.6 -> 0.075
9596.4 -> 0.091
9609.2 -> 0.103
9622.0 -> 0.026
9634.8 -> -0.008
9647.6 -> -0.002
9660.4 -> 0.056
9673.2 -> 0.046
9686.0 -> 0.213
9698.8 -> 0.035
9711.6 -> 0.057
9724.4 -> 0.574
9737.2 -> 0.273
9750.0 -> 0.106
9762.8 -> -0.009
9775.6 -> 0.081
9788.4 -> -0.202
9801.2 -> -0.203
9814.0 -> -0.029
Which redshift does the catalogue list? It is 1.058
